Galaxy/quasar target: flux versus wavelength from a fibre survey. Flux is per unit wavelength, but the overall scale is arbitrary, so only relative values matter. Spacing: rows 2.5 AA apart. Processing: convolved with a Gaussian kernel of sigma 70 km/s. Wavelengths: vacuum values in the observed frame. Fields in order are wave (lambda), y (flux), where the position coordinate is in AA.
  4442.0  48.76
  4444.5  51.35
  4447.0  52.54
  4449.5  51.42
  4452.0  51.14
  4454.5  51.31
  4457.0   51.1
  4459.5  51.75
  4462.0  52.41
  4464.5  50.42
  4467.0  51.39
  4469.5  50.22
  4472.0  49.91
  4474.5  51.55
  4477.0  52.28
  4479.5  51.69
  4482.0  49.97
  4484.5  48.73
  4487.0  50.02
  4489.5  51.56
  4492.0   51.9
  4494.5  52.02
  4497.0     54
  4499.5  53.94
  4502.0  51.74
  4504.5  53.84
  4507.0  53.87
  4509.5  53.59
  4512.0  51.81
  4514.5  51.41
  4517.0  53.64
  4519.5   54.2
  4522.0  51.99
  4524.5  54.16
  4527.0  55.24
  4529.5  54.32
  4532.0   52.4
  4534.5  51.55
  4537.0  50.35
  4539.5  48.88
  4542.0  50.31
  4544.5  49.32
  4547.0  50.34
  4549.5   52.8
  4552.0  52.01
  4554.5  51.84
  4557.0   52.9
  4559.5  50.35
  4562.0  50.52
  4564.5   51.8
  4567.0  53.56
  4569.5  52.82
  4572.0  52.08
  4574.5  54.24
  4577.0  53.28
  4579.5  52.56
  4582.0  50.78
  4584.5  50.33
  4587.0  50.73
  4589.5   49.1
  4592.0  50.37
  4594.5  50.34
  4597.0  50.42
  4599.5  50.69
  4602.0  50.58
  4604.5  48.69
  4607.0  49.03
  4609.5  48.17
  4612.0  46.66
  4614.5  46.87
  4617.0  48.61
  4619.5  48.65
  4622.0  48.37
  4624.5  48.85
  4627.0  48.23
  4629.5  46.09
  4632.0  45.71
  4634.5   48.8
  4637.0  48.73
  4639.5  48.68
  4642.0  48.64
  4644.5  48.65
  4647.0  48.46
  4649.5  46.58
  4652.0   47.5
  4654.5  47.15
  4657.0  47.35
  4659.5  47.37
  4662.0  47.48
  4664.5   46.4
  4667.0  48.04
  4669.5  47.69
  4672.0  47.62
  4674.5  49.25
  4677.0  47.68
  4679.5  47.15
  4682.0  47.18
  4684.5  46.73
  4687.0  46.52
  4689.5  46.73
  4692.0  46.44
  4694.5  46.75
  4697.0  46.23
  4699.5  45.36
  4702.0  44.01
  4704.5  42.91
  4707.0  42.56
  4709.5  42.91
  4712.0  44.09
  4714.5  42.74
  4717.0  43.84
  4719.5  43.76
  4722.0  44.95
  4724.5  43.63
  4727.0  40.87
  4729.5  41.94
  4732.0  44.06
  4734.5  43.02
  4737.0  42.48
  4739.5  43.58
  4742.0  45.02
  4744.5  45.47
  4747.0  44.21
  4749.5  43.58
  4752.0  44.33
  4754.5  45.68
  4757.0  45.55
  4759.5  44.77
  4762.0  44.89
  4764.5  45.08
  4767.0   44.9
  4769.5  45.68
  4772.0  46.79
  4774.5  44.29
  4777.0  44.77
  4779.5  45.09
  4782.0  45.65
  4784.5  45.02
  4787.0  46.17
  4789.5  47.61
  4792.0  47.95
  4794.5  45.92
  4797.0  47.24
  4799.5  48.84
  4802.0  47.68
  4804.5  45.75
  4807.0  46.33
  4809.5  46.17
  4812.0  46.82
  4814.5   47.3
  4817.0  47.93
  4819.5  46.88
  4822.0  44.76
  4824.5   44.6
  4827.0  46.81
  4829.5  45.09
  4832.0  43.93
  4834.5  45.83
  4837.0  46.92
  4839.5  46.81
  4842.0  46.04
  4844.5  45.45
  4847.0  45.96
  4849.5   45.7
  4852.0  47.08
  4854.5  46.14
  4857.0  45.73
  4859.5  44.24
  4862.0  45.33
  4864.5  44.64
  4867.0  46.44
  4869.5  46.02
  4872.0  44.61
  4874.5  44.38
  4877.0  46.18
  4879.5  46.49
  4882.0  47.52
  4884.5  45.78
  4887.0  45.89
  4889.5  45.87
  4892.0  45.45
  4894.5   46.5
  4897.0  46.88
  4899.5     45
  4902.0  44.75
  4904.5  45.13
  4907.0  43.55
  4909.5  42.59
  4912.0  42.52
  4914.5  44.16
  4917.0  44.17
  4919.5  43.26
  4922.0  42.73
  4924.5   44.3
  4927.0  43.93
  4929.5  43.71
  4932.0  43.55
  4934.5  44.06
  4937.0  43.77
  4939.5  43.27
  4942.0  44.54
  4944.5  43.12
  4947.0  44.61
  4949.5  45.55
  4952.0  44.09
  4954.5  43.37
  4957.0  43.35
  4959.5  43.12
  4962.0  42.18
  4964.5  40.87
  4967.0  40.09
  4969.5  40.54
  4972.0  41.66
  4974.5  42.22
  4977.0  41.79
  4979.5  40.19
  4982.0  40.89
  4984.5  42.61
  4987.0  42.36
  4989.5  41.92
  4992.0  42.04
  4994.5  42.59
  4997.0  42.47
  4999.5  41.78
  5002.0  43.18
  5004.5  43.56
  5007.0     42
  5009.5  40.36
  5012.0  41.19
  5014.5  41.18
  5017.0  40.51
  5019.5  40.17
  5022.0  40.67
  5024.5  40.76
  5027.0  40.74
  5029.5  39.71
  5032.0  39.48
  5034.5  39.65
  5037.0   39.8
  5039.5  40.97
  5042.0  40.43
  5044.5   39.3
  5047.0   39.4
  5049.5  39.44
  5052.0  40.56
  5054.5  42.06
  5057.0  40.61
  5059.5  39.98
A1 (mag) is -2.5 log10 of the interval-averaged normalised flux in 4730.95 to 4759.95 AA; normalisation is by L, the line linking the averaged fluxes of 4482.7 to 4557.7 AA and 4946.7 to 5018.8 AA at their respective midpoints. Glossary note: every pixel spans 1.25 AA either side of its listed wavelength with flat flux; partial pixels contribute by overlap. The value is 0.07 mag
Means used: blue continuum 52.1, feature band 44.3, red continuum 42.1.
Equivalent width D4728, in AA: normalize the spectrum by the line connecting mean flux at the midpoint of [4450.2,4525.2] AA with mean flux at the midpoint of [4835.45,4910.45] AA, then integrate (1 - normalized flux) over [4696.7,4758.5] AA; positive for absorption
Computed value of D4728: 5.4 AA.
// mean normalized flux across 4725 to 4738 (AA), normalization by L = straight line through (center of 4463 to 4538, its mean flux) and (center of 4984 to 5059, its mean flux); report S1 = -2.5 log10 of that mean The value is 0.11 mag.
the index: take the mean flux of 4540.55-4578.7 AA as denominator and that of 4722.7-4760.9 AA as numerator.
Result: 0.85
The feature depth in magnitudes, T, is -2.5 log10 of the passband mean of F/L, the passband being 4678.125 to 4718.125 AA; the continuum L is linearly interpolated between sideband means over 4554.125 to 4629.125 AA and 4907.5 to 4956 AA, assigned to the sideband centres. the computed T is 0.07 mag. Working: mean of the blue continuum 50.3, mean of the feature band 45.1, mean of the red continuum 43.7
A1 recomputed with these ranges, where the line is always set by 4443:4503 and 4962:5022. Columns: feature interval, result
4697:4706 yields 0.07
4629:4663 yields 0.01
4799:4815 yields -0.04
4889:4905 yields -0.06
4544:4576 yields -0.05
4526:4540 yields -0.04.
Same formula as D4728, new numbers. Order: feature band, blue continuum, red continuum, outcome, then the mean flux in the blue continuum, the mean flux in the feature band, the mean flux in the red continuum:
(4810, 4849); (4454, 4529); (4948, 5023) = -0.8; 52.1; 46.1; 42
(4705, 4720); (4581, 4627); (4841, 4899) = 1.4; 49.3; 43.3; 45.8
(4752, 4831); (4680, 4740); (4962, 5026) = -4.5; 44.3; 46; 41.5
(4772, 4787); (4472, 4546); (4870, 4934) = 0.6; 52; 45.2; 44.8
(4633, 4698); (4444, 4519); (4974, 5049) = 0.7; 51.8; 47.5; 41.1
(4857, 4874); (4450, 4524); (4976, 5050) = -0.4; 51.9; 45.2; 41.1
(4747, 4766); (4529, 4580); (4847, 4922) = 1.2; 51.8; 44.8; 45.2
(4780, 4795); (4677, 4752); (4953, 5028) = -0.9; 44.5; 46.3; 41.7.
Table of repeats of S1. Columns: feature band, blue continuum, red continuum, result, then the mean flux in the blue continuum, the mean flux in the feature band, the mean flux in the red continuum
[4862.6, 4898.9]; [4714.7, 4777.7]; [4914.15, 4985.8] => -0.061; 44.3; 45.9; 42.9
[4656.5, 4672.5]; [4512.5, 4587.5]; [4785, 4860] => 0.050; 52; 47.4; 46.3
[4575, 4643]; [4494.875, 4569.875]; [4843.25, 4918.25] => 0.033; 52.3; 49.2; 45.3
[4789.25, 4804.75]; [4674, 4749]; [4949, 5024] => -0.085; 44.7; 47.4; 41.9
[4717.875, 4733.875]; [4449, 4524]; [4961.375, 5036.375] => 0.089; 51.9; 43.2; 41.3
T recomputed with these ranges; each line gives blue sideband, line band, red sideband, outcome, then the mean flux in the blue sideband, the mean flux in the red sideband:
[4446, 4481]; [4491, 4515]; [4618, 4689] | -0.05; 51.3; 47.7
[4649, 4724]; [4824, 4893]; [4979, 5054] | -0.06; 46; 41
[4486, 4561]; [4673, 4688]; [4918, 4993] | 0.03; 52.2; 42.8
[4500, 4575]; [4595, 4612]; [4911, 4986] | 0.03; 52.3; 42.9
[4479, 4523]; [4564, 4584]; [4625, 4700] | -0.05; 52.2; 47.4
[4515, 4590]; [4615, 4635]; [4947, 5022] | 0.05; 52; 42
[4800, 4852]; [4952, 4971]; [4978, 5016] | 0.02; 46.2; 41.9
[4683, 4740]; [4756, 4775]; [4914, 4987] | -0.03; 44.2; 42.9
